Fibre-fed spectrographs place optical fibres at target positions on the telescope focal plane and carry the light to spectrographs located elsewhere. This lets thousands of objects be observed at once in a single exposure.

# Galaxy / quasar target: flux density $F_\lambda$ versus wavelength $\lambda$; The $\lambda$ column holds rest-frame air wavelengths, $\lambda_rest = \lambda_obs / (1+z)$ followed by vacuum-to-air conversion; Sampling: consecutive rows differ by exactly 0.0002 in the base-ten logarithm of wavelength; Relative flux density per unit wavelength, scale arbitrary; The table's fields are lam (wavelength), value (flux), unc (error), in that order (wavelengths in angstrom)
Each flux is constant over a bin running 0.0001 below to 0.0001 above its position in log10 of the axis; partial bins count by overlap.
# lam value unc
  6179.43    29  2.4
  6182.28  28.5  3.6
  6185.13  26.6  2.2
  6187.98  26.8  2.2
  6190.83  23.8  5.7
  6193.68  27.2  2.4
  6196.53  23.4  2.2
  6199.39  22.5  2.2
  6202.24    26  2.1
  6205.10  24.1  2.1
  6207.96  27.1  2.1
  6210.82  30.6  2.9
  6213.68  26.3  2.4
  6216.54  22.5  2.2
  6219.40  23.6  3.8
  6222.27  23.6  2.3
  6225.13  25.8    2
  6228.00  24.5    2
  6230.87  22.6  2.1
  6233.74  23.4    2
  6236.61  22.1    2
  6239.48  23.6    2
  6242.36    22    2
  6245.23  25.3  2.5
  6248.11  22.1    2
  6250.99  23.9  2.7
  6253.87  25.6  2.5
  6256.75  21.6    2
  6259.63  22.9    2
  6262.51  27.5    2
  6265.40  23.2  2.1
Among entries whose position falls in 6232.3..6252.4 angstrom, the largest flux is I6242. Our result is 25.3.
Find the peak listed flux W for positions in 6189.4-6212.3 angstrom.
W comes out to 30.6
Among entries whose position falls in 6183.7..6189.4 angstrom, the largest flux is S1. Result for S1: 26.8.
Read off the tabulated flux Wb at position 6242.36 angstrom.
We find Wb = 22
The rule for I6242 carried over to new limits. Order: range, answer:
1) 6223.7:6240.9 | 25.8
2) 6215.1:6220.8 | 23.6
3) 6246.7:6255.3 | 25.6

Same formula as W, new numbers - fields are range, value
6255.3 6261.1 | 22.9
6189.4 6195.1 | 27.2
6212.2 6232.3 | 26.3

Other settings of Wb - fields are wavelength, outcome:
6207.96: 27.1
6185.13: 26.6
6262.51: 27.5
